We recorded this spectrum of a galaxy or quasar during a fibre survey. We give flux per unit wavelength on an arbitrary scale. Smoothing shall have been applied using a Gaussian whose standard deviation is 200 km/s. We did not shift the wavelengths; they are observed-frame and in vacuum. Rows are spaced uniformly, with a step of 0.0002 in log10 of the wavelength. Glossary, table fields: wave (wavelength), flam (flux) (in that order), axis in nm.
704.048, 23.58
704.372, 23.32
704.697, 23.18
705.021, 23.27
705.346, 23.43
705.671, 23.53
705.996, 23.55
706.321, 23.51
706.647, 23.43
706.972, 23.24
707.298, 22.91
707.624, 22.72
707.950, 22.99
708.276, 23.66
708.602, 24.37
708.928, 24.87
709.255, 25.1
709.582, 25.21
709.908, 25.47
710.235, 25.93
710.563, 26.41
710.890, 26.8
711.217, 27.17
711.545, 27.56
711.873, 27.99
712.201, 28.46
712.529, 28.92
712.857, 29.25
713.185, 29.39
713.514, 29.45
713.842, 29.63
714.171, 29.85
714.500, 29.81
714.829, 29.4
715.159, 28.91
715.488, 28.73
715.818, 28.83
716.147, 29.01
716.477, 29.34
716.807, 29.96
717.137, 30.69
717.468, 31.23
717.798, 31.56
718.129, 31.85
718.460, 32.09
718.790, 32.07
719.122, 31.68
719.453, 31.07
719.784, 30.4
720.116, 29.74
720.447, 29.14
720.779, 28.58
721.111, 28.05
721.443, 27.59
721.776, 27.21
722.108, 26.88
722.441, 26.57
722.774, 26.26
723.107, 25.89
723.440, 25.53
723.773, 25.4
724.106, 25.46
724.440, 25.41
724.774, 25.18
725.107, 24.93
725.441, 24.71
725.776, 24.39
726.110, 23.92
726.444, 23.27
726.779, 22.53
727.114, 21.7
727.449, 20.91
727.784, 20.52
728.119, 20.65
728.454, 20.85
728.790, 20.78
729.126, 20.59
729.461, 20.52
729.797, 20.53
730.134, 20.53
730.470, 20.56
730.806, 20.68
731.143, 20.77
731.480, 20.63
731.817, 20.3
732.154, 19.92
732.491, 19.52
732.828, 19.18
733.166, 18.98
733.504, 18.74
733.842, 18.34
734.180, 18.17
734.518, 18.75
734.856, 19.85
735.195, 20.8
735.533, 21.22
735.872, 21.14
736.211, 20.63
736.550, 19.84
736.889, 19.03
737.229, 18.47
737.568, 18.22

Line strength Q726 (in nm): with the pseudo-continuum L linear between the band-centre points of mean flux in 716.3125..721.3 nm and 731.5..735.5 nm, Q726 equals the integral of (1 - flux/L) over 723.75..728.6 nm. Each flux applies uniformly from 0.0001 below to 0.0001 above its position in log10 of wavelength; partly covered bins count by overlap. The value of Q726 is 0.333 nm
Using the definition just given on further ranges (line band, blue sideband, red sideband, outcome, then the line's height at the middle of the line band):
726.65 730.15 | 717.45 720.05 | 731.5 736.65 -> 0.46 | 24.1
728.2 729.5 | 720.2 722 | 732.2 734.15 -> 0.09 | 22.3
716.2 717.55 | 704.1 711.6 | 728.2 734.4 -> -0.44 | 22.7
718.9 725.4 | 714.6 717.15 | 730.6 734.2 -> -0.44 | 25.6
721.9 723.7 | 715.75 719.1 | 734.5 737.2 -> 0.10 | 27.7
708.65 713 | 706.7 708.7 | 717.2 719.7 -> -0.18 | 25.7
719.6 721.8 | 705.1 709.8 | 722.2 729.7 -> -0.49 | 23.5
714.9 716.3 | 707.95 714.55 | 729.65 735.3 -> -0.18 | 25.6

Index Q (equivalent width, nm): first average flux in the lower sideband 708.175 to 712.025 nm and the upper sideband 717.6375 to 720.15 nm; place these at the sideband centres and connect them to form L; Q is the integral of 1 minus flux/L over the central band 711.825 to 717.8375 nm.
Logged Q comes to -0.14 nm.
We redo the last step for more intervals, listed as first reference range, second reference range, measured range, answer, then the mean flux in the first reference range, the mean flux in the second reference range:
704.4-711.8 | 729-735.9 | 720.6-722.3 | -0.44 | 24.5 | 20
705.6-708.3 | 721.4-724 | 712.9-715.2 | -0.45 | 23.3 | 26.3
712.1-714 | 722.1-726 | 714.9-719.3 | -0.42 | 29.2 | 25.5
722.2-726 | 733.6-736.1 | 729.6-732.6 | 0.18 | 25.4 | 19.7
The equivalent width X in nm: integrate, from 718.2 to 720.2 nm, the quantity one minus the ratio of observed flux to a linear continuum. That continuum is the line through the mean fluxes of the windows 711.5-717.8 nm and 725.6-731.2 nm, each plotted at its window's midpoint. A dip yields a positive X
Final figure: -0.34 nm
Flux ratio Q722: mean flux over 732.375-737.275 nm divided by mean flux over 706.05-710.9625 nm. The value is 0.80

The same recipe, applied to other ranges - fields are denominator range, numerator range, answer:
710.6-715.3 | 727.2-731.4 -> 0.72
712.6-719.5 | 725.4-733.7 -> 0.70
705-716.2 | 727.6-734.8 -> 0.76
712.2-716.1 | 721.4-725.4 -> 0.89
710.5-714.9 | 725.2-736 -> 0.73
